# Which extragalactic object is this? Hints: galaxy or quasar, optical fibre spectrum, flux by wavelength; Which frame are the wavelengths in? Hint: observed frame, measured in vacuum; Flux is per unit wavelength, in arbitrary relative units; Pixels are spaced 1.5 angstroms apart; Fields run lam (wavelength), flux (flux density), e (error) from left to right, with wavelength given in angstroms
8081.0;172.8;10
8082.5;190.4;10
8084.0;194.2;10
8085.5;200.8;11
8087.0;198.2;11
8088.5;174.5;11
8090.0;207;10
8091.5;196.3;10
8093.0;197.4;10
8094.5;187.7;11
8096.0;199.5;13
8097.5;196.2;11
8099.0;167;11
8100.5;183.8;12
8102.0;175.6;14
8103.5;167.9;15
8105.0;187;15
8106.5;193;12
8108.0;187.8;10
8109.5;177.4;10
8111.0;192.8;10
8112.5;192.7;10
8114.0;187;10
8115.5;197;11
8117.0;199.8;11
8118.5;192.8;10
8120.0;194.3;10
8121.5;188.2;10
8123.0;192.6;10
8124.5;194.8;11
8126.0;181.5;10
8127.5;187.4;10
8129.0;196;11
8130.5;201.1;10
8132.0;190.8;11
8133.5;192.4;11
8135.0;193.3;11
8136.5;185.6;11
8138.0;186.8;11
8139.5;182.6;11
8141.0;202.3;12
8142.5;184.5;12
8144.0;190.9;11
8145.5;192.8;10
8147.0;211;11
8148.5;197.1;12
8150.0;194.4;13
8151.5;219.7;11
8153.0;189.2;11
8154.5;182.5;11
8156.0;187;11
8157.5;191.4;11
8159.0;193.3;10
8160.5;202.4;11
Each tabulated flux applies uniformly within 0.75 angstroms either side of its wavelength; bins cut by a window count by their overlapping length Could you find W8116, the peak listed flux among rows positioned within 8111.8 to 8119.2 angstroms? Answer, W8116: 199.8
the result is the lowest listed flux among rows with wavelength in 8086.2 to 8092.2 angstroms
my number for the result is 174.5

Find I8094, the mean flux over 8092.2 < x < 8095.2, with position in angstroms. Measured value 193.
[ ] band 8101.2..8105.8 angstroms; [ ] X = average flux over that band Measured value 177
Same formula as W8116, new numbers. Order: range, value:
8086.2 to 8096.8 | 207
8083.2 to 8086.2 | 200.8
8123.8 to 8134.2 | 201.1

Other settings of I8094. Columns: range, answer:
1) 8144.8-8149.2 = 200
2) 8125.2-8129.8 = 189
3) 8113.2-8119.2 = 194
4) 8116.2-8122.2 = 194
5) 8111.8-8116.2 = 192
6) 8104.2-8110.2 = 186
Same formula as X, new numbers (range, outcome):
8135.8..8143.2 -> 188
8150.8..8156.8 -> 194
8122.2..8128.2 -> 189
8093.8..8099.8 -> 188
